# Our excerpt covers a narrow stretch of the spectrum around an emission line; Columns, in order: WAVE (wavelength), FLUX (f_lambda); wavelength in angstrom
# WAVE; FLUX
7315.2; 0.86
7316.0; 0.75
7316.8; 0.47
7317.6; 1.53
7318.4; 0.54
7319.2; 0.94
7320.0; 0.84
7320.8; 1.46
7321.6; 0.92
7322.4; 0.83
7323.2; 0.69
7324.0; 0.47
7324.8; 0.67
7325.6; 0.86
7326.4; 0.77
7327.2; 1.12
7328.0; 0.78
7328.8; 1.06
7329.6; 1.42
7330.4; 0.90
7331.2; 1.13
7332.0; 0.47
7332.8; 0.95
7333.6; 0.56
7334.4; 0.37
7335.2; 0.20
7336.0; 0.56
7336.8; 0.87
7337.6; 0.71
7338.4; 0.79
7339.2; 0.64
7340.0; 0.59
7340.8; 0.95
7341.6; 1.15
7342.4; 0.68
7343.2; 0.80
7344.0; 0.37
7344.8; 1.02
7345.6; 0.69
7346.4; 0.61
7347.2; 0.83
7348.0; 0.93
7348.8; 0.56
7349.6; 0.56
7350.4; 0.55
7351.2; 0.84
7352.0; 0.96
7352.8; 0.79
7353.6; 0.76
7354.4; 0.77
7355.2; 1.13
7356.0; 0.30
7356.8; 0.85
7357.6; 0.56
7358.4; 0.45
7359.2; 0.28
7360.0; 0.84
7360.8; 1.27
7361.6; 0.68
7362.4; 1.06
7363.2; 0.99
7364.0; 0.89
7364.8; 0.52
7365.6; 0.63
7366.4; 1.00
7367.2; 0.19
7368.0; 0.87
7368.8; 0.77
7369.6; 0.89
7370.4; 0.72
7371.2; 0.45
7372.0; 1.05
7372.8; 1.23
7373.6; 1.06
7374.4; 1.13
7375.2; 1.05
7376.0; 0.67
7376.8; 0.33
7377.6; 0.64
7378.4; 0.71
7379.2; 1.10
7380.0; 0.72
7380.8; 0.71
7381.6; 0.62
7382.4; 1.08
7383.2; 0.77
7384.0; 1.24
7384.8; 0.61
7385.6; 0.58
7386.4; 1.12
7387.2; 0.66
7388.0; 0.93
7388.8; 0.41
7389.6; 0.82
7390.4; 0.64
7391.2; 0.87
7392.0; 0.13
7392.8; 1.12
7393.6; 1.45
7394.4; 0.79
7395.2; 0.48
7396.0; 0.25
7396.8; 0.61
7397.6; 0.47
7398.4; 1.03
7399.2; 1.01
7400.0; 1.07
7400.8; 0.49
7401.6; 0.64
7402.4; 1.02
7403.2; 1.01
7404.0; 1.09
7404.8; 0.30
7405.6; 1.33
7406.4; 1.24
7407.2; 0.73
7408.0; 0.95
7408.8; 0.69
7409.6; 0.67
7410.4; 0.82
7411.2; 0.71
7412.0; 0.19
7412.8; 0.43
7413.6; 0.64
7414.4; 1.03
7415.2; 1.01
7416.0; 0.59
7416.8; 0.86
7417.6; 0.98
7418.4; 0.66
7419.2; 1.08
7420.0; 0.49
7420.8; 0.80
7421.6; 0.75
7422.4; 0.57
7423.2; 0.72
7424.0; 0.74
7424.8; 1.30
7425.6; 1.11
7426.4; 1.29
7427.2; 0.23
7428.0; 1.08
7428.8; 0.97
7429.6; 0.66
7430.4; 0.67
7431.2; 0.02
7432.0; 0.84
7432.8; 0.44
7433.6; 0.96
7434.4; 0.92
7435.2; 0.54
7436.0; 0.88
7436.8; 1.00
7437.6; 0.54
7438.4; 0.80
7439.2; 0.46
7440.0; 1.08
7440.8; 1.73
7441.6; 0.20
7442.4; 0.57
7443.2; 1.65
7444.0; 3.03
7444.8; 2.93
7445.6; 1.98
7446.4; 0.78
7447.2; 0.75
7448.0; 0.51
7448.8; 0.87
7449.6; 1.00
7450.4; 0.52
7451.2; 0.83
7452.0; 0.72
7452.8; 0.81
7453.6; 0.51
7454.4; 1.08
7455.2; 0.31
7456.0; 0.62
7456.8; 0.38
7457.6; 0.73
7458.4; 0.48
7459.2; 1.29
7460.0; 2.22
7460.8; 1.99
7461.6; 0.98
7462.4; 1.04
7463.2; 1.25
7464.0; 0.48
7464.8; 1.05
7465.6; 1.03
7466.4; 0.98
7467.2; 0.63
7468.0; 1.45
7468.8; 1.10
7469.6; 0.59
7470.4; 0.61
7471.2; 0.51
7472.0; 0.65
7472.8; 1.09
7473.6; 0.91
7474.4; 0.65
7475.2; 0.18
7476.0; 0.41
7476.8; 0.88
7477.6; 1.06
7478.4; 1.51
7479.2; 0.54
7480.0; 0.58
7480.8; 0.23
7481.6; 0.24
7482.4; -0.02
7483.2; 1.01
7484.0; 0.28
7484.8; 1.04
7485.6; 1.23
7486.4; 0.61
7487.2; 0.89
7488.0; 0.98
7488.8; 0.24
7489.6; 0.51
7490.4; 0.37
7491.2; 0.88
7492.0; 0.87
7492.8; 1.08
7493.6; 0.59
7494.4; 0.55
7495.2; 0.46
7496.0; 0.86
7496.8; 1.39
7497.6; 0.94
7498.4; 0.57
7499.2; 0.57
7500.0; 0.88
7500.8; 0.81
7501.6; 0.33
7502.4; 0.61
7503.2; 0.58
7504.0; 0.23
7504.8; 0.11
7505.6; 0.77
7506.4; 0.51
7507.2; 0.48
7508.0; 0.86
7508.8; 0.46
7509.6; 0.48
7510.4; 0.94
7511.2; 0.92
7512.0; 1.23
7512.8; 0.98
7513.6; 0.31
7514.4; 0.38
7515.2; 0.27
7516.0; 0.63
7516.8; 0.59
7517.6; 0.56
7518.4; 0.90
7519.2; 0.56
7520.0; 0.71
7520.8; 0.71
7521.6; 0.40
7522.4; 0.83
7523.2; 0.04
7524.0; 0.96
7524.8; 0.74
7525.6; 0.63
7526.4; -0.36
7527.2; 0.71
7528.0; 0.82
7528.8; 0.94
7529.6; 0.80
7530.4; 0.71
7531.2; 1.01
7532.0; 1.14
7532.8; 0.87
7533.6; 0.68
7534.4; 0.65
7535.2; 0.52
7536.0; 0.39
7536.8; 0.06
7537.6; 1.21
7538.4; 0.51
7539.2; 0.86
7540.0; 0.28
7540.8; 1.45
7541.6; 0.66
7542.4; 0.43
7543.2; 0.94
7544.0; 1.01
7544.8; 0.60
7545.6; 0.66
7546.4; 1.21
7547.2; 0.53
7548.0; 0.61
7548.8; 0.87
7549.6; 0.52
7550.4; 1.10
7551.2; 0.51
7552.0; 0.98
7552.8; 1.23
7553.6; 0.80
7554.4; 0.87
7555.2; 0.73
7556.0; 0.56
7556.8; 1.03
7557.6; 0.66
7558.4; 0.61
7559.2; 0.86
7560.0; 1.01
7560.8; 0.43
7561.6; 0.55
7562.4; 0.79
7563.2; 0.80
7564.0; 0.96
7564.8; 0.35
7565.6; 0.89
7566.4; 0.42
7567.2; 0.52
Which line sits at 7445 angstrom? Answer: [S II] 6716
